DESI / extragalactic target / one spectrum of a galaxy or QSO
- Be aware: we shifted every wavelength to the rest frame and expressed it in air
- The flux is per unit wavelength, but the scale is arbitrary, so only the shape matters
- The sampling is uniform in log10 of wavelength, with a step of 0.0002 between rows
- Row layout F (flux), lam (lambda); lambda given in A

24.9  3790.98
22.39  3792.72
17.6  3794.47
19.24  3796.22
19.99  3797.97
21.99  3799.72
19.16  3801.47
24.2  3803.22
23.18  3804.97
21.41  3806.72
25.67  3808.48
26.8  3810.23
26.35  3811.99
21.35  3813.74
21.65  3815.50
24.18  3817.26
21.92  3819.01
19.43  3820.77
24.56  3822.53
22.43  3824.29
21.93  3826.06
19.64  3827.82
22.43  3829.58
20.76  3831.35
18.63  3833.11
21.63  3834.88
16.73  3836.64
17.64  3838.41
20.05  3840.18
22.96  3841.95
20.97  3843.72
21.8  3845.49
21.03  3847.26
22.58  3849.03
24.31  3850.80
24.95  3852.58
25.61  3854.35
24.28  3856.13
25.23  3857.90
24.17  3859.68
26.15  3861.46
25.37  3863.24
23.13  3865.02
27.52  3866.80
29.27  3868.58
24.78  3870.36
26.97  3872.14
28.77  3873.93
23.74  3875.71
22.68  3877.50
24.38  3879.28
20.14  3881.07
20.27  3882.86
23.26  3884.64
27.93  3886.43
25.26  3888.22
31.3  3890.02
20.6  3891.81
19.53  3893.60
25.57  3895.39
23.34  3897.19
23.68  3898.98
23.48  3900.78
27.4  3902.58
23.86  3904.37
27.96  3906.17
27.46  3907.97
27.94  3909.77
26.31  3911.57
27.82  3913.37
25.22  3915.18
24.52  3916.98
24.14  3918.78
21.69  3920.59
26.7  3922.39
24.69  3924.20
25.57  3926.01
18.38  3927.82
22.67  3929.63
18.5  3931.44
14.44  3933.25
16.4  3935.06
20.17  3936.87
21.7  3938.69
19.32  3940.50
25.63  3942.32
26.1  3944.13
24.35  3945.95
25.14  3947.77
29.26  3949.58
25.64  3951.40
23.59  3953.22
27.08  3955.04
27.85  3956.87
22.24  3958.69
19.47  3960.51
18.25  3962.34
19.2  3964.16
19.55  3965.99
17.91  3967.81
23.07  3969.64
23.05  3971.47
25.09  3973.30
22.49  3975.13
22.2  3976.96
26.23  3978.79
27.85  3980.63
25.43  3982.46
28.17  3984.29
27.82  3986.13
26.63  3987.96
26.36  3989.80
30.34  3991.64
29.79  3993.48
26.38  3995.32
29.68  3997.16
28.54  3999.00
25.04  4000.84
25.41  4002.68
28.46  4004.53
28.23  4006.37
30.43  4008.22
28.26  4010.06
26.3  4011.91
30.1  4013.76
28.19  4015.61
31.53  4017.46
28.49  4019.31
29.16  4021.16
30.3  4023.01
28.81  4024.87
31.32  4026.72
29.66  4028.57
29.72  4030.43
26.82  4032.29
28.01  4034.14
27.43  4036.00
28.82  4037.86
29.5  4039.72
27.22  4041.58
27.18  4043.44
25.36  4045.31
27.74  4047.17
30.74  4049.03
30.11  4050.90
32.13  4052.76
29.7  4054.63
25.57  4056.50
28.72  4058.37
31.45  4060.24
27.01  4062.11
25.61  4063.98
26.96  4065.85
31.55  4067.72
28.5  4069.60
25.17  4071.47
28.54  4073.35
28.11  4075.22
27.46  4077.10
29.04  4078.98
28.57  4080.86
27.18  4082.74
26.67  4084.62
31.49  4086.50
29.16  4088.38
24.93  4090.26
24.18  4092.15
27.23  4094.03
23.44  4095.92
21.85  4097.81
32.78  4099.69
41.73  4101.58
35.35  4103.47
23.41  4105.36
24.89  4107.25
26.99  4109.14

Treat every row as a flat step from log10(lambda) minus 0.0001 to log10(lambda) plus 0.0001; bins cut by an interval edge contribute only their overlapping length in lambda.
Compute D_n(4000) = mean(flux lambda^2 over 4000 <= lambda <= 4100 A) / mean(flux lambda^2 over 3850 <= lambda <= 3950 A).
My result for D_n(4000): 1.3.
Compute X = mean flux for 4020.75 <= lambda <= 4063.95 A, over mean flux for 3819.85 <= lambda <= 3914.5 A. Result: 1.2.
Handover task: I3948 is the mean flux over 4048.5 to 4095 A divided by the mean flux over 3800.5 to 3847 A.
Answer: 1.29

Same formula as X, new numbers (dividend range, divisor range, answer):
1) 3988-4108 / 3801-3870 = 1.24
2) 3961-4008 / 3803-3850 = 1.15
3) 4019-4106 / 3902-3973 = 1.22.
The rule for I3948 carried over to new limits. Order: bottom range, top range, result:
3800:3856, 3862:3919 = 1.13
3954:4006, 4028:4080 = 1.13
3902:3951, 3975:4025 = 1.17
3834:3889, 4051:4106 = 1.20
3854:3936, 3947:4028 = 1.08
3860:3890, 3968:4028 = 1.09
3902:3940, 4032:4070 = 1.21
